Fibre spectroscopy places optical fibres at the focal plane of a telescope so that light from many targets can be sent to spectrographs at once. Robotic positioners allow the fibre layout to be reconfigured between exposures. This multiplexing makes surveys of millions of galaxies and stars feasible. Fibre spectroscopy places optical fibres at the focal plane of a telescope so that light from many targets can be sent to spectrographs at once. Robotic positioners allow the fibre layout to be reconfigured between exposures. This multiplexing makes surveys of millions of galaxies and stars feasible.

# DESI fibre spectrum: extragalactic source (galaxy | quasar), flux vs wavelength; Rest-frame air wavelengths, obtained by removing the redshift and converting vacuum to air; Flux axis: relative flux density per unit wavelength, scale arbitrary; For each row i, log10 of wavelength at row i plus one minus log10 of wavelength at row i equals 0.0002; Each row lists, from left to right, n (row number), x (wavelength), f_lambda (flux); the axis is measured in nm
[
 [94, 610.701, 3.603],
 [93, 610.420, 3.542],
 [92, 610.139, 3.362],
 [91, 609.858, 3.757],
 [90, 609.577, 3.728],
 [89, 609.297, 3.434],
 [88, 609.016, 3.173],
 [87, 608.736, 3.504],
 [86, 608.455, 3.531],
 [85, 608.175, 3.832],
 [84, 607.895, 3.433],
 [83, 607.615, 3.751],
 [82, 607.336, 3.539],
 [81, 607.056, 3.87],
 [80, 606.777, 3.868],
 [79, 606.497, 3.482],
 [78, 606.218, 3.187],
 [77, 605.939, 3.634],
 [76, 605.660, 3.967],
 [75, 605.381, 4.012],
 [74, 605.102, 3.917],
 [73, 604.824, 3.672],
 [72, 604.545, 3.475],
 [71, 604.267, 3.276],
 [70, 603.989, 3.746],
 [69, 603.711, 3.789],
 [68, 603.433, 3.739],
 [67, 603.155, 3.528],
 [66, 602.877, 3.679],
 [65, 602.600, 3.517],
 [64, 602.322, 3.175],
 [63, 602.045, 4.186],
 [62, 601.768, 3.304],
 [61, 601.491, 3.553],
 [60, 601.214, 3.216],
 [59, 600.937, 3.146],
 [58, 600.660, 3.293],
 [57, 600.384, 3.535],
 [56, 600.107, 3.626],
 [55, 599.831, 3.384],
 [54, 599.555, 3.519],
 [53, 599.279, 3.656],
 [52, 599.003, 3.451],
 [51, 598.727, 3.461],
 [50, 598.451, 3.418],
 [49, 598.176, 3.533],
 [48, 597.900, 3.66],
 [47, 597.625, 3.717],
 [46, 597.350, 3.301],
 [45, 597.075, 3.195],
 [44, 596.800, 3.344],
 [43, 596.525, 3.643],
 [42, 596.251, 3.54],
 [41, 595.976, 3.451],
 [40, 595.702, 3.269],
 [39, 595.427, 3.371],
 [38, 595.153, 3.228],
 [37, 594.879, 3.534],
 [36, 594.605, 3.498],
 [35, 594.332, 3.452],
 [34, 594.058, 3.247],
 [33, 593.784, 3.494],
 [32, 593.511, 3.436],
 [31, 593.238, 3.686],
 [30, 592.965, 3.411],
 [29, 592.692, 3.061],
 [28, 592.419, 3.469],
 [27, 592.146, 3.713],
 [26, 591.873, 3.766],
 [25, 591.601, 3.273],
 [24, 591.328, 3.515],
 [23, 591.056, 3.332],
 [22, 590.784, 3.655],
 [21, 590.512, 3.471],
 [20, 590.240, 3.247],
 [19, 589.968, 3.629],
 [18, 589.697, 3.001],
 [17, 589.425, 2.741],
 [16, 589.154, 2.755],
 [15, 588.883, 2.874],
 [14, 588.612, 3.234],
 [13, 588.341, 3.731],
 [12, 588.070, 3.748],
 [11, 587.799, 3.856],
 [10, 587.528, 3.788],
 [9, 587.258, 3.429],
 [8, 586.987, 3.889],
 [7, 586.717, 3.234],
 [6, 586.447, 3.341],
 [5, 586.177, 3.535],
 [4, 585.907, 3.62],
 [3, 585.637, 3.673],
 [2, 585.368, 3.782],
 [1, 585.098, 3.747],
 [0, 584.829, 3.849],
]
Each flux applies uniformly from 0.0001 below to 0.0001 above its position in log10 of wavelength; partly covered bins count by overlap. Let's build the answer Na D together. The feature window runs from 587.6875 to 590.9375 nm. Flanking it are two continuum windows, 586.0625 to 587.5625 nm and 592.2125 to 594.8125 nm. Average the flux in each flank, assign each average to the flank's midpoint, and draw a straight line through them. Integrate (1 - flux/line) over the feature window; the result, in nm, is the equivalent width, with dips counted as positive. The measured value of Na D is 0.15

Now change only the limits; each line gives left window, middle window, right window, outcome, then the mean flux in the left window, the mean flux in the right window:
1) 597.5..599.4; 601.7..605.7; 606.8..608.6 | -0.047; 3.55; 3.67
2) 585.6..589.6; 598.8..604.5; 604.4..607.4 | 0.183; 3.42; 3.7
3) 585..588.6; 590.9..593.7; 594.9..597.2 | 0.014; 3.63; 3.39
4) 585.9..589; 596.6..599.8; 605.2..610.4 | 0.084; 3.52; 3.62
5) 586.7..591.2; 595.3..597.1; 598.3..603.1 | 0.016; 3.39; 3.48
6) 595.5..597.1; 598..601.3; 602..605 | 0.058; 3.42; 3.6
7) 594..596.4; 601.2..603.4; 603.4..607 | 0.031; 3.41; 3.68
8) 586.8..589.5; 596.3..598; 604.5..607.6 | 0.040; 3.42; 3.7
